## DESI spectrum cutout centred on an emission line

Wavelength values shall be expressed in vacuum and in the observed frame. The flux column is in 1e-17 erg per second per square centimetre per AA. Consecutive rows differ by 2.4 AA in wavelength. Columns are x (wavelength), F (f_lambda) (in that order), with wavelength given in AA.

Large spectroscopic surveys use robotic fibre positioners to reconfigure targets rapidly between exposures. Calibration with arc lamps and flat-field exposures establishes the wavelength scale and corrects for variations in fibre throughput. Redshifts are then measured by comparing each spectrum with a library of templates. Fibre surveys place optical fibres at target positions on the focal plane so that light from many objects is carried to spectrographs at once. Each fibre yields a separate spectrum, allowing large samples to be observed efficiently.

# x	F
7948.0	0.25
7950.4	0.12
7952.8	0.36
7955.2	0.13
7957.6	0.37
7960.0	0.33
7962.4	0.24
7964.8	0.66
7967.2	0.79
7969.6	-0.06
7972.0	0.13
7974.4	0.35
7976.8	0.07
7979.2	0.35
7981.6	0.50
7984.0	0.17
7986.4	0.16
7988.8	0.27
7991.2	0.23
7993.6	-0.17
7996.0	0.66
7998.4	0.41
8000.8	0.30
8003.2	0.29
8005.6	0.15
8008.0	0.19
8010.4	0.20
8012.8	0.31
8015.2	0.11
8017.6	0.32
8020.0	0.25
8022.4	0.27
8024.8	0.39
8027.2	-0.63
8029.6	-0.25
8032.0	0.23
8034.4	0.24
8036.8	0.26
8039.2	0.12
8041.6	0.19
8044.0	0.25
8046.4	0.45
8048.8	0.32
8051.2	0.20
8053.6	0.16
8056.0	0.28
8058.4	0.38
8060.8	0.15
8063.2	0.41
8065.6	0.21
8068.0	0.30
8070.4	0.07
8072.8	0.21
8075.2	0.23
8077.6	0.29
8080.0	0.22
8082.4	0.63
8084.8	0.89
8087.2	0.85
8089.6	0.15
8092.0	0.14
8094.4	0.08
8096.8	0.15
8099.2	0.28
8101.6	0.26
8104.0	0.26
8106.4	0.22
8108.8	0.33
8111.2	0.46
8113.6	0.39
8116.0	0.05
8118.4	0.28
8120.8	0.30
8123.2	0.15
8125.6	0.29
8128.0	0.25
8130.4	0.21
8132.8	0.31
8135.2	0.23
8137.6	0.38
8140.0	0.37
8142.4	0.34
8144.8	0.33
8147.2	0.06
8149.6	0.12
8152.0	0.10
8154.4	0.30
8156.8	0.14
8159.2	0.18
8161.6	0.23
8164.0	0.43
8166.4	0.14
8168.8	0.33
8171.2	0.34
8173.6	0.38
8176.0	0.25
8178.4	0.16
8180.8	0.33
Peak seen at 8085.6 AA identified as H-gamma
